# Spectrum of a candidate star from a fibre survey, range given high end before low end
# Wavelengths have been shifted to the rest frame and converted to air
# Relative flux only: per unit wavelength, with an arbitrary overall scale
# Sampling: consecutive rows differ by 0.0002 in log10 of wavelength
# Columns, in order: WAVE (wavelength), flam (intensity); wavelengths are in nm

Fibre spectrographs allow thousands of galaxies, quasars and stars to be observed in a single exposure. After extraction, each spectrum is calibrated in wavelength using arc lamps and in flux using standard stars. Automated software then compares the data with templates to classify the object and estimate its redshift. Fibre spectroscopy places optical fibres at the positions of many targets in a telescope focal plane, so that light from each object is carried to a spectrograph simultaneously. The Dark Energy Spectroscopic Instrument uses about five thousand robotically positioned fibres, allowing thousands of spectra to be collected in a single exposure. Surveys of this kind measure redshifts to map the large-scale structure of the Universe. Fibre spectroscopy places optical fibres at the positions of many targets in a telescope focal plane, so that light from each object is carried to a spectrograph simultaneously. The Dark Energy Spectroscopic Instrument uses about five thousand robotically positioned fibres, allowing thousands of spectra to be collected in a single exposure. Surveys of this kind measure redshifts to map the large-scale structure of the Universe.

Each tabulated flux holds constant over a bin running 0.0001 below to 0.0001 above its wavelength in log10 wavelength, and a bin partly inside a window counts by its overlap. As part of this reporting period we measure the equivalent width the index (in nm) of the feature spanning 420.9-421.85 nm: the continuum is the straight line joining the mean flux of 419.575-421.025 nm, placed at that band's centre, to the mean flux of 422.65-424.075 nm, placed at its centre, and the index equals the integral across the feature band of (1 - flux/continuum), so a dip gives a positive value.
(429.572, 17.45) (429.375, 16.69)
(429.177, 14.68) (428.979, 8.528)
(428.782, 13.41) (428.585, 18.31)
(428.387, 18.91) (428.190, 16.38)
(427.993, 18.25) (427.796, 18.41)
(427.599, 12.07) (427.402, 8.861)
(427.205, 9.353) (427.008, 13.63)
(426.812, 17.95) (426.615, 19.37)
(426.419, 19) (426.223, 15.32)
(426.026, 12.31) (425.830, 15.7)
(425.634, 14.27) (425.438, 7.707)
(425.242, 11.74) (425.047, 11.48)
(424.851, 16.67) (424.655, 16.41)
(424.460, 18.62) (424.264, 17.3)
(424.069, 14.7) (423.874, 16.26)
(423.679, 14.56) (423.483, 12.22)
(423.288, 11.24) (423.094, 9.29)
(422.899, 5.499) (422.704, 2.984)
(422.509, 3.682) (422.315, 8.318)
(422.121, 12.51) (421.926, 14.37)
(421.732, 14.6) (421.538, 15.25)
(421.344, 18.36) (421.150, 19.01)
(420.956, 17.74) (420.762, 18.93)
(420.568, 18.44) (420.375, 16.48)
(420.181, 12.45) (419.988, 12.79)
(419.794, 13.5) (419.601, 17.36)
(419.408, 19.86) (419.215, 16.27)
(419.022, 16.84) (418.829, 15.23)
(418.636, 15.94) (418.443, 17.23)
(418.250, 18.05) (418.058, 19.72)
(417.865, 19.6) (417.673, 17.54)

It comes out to -0.19 nm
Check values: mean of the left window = 15.9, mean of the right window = 10.8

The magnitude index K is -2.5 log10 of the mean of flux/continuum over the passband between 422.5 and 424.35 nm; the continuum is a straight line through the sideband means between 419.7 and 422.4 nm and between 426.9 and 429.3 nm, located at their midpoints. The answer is 0.32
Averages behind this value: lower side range 15.2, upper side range 14.3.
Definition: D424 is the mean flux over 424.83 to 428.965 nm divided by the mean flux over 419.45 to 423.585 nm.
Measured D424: 1.10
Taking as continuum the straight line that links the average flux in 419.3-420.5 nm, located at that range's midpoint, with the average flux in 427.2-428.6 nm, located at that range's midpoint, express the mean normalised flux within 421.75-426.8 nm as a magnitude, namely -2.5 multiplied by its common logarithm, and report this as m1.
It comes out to 0.18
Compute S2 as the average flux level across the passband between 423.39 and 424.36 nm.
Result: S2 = 15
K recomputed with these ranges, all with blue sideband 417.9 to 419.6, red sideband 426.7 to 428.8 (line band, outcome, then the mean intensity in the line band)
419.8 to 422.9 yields 0.24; 13.5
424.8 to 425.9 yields 0.23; 12.7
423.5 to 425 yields 0.01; 16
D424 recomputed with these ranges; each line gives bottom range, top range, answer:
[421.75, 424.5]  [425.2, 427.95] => 1.23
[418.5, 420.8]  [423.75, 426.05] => 0.90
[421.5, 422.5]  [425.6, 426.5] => 1.27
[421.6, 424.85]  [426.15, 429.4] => 1.25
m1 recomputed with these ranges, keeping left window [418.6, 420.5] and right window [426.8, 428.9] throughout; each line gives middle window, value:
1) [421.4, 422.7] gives 0.36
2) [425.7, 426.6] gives -0.06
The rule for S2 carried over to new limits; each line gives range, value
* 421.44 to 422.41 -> 13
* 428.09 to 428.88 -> 16.8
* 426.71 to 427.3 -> 13.7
